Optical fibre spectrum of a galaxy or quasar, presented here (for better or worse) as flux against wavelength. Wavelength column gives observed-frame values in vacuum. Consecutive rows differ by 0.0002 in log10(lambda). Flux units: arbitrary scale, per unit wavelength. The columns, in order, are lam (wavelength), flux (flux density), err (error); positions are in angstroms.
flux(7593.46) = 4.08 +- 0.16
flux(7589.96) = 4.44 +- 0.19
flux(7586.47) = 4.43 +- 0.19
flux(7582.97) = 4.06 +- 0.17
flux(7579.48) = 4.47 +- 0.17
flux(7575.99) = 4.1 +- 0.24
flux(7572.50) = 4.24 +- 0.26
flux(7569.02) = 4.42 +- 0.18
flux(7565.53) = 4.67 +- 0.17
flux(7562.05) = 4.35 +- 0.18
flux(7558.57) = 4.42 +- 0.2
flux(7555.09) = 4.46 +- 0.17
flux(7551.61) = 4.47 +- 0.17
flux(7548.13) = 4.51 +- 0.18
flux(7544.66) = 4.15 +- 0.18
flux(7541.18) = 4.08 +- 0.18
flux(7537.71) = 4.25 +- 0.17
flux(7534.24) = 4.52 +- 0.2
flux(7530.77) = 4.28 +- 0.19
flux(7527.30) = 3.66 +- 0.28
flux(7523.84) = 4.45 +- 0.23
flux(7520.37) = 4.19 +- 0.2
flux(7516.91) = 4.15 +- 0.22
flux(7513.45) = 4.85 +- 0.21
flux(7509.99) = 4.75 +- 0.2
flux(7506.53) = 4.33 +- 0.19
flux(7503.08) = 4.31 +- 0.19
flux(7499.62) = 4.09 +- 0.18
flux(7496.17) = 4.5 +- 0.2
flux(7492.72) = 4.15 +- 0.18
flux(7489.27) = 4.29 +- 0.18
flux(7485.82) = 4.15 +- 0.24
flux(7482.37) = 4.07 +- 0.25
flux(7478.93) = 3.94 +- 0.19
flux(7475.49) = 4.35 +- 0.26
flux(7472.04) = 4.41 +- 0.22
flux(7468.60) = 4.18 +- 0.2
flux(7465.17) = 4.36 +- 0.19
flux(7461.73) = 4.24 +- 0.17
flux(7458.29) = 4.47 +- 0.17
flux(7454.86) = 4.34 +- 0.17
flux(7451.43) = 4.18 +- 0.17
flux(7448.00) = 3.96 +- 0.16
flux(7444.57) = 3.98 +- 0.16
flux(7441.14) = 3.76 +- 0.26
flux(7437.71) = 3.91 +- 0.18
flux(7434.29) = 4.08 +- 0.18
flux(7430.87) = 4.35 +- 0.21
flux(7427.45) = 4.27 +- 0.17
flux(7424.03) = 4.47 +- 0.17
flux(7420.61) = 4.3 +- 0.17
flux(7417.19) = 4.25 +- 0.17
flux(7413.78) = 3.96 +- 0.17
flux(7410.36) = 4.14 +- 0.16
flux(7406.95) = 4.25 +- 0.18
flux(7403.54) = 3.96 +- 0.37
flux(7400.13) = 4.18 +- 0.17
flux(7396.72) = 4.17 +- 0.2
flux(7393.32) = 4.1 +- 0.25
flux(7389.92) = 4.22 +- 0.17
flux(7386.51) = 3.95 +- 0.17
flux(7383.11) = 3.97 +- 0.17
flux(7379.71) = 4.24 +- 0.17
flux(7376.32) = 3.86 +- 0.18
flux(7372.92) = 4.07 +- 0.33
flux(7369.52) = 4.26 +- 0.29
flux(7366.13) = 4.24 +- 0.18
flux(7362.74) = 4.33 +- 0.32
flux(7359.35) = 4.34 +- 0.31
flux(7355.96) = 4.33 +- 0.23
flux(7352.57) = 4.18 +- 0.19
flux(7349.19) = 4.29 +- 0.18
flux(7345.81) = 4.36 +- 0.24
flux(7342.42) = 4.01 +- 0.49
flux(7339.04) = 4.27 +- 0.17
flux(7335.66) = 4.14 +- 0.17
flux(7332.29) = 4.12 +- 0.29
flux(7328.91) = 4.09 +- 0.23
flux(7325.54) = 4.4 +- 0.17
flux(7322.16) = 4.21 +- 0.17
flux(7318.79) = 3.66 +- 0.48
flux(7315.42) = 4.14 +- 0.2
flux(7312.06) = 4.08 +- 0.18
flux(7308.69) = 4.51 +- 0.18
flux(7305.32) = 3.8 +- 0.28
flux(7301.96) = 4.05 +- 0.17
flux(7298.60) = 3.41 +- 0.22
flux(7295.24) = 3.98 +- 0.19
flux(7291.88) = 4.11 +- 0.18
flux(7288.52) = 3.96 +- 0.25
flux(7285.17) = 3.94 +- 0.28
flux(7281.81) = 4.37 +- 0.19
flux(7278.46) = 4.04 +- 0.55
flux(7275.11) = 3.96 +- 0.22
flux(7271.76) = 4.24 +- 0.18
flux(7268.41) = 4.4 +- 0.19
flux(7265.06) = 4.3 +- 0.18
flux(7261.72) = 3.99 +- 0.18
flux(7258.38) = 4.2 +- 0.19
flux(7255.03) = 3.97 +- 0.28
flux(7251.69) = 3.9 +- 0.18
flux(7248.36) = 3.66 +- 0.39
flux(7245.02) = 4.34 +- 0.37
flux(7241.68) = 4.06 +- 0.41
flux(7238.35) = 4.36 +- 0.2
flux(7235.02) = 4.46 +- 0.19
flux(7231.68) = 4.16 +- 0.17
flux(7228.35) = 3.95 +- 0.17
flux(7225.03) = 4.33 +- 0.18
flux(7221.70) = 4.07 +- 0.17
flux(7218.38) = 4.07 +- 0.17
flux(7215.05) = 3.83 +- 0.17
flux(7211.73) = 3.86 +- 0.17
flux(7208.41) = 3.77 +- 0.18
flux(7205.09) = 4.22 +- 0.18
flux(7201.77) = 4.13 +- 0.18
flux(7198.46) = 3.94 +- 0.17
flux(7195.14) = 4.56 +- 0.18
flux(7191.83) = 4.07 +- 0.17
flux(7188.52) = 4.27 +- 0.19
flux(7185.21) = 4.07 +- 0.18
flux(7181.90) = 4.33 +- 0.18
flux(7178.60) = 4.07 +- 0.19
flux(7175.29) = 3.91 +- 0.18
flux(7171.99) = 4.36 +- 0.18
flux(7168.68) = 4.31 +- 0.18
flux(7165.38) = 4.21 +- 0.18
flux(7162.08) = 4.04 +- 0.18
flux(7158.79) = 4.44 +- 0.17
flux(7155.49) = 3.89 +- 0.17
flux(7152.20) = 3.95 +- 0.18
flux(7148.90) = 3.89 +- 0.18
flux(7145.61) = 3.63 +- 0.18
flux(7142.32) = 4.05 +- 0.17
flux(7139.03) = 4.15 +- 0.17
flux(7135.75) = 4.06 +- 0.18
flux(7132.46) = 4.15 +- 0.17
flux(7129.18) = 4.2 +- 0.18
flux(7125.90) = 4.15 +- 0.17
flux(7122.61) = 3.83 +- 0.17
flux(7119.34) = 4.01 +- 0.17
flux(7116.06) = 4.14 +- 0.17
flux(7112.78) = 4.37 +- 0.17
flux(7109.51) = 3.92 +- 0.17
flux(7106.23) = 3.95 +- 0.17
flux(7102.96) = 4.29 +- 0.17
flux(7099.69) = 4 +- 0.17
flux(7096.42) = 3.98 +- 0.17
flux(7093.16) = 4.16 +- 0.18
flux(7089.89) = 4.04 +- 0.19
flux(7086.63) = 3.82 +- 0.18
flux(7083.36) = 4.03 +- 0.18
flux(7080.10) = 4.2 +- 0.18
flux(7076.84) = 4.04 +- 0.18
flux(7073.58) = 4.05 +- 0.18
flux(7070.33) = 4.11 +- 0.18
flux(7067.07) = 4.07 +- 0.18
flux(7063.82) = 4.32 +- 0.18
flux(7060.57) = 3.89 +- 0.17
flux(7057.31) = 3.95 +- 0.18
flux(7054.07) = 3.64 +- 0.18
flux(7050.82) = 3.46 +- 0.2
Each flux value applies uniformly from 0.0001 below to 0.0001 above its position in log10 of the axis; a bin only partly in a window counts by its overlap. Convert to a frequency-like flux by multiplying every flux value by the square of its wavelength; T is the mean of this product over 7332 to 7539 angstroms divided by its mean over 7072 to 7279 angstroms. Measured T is 1.1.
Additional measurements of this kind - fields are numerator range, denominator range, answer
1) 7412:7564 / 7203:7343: 1.11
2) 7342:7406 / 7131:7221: 1.08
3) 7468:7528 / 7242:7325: 1.12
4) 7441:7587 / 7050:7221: 1.17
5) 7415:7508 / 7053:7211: 1.13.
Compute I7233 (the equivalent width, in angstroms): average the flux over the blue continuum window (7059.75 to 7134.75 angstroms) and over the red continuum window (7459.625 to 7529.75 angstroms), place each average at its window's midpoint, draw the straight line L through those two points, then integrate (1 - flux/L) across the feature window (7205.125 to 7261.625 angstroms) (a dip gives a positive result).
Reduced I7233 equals 1.08 angstroms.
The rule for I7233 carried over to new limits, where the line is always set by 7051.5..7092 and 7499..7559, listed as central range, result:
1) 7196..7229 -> 0.6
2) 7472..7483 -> 0.3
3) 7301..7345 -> 0.7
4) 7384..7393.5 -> 0.3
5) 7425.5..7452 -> 1.3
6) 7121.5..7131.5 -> -0.1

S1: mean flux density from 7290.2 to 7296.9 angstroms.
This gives 4.04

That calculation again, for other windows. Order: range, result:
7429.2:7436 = 4.22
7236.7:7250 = 4.1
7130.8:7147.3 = 4.01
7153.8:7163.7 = 4.13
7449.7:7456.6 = 4.26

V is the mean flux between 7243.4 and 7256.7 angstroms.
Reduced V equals 3.97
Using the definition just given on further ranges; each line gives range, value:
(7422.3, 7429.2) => 4.37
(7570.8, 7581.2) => 4.27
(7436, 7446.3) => 3.88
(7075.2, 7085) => 4.09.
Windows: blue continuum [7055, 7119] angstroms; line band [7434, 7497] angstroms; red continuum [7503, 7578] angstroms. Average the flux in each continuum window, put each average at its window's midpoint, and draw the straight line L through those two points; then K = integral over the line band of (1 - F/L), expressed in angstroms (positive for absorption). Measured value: 1.9 angstroms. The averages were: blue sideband 4.06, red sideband 4.35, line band 4.17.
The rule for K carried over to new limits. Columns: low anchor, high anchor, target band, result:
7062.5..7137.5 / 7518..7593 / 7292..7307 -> 1.2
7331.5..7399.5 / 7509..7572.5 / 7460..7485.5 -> 0.4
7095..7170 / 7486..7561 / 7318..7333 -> 0.3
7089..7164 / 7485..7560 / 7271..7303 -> 1.3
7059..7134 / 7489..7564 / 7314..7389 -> 1.2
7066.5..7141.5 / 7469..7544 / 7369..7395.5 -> 0.8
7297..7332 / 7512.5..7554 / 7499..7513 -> -0.6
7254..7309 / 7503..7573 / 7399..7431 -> 0.1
